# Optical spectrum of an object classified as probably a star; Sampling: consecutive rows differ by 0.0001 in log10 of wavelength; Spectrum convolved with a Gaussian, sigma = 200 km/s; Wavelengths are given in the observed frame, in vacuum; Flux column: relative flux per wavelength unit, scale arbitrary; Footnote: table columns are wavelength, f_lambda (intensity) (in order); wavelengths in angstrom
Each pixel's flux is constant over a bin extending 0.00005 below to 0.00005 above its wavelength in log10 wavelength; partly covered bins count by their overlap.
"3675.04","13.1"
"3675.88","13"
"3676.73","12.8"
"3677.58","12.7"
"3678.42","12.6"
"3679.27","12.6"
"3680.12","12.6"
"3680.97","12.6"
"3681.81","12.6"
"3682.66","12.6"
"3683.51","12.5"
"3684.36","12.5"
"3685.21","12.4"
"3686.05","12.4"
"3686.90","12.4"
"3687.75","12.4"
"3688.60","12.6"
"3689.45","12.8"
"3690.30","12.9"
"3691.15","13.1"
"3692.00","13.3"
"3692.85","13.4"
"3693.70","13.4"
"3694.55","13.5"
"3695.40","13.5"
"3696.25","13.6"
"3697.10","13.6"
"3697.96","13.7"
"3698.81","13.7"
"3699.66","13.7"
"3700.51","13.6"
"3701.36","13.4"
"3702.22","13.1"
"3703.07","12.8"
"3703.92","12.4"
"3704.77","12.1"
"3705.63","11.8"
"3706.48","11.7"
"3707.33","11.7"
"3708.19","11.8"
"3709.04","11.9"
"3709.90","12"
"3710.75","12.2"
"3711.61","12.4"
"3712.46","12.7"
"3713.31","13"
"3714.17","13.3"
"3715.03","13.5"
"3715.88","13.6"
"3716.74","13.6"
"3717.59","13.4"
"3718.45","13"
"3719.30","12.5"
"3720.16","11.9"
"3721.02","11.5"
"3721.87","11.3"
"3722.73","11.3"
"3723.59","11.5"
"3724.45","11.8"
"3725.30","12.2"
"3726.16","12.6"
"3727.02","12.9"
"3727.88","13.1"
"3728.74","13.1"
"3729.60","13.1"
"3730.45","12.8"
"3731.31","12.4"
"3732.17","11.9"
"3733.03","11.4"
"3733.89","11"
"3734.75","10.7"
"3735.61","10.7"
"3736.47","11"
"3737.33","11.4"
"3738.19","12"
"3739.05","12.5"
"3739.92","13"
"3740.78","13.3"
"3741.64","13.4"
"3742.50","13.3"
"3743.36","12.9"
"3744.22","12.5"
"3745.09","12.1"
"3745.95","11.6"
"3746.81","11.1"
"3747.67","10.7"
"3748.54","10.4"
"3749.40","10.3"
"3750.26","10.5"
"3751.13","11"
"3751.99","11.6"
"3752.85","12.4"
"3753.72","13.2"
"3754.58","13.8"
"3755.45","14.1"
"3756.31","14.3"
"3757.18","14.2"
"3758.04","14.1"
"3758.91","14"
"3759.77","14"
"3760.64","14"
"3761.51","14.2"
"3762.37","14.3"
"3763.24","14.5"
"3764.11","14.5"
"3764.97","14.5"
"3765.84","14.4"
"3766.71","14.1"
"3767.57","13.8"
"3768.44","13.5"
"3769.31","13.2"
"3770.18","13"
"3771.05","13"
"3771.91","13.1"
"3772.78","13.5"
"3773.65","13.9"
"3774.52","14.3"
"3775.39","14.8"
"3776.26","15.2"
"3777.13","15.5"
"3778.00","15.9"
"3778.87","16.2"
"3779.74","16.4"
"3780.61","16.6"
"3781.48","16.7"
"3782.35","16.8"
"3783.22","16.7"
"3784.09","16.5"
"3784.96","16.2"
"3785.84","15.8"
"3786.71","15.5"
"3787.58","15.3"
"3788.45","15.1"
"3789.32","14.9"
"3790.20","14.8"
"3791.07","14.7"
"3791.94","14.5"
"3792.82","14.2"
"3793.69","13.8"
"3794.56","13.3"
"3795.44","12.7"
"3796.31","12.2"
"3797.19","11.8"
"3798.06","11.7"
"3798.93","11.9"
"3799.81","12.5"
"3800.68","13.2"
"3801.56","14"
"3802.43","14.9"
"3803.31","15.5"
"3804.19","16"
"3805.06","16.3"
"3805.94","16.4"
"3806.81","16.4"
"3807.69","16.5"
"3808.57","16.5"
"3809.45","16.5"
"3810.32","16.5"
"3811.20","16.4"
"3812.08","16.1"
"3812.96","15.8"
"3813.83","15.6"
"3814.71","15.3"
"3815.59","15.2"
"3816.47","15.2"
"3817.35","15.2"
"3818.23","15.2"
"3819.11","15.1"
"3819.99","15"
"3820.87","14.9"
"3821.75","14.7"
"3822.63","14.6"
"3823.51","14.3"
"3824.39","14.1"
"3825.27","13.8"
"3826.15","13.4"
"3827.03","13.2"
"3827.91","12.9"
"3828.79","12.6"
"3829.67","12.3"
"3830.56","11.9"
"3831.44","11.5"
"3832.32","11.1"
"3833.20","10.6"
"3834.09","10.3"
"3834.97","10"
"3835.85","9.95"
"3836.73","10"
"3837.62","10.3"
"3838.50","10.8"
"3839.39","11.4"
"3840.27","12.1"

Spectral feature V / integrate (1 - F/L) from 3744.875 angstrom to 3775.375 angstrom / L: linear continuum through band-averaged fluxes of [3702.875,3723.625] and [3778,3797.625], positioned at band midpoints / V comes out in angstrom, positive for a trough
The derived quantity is 2.0 angstrom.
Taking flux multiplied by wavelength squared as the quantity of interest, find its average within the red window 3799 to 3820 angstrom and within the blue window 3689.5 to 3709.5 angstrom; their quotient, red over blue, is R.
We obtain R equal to 1.26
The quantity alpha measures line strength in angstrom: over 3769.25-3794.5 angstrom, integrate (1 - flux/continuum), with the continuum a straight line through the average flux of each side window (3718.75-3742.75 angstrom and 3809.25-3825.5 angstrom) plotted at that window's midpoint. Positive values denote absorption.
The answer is -1.9 angstrom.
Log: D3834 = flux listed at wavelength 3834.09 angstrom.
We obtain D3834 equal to 10.3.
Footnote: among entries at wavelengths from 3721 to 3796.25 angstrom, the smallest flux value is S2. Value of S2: 10.3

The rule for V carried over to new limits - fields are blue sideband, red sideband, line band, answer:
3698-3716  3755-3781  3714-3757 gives 3.86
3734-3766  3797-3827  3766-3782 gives -1.24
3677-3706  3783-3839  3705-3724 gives 1.13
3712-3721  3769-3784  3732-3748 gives 2.16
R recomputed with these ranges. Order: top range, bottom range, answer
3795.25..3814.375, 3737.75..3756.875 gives 1.24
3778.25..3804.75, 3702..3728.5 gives 1.23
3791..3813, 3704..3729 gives 1.23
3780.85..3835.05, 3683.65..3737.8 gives 1.21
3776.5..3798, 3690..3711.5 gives 1.22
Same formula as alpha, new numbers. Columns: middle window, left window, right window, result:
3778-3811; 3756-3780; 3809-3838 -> -2.52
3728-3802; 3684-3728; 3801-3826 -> 3.62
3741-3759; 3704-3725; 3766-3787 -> 1.85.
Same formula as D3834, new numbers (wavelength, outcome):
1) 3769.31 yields 13.2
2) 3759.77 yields 14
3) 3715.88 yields 13.6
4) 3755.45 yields 14.1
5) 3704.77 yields 12.1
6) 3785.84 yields 15.8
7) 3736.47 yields 11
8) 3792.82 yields 14.2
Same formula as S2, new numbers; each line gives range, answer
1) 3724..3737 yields 10.7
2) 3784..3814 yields 11.7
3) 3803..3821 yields 14.9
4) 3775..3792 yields 14.5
